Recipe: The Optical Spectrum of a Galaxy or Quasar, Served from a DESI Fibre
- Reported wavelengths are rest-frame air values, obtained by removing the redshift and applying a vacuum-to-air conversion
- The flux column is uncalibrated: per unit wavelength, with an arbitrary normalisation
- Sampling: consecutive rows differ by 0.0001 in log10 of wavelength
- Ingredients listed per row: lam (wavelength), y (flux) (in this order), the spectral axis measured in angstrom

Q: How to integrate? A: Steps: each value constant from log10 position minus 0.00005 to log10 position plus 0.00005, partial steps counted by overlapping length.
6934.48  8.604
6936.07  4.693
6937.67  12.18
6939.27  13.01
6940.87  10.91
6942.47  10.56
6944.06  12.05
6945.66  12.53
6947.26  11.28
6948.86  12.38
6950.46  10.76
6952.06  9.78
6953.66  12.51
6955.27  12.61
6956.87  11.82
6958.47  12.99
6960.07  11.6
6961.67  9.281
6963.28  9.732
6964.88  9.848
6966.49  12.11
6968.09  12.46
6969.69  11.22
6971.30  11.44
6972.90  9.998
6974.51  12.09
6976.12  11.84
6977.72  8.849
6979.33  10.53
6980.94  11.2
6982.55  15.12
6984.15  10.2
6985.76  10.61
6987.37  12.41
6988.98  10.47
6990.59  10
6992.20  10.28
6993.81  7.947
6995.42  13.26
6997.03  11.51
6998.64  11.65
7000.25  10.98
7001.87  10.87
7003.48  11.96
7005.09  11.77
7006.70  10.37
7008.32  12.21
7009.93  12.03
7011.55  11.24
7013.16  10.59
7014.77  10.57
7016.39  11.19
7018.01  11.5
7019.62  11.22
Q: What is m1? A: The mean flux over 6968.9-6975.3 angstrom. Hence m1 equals 11.2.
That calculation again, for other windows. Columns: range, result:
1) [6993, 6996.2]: 10.6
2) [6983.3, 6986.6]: 10.5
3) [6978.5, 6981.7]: 10.8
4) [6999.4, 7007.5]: 11.2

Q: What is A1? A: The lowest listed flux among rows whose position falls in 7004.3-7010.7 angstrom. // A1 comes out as 10.37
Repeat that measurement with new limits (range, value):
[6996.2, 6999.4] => 11.51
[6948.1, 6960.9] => 9.78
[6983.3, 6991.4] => 10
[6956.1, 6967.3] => 9.281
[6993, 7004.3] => 7.947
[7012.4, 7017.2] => 10.57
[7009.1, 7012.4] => 11.24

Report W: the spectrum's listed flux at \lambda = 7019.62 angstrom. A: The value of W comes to 11.22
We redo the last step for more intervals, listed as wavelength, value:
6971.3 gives 11.44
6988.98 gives 10.47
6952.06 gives 9.78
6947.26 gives 11.28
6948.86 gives 12.38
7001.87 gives 10.87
